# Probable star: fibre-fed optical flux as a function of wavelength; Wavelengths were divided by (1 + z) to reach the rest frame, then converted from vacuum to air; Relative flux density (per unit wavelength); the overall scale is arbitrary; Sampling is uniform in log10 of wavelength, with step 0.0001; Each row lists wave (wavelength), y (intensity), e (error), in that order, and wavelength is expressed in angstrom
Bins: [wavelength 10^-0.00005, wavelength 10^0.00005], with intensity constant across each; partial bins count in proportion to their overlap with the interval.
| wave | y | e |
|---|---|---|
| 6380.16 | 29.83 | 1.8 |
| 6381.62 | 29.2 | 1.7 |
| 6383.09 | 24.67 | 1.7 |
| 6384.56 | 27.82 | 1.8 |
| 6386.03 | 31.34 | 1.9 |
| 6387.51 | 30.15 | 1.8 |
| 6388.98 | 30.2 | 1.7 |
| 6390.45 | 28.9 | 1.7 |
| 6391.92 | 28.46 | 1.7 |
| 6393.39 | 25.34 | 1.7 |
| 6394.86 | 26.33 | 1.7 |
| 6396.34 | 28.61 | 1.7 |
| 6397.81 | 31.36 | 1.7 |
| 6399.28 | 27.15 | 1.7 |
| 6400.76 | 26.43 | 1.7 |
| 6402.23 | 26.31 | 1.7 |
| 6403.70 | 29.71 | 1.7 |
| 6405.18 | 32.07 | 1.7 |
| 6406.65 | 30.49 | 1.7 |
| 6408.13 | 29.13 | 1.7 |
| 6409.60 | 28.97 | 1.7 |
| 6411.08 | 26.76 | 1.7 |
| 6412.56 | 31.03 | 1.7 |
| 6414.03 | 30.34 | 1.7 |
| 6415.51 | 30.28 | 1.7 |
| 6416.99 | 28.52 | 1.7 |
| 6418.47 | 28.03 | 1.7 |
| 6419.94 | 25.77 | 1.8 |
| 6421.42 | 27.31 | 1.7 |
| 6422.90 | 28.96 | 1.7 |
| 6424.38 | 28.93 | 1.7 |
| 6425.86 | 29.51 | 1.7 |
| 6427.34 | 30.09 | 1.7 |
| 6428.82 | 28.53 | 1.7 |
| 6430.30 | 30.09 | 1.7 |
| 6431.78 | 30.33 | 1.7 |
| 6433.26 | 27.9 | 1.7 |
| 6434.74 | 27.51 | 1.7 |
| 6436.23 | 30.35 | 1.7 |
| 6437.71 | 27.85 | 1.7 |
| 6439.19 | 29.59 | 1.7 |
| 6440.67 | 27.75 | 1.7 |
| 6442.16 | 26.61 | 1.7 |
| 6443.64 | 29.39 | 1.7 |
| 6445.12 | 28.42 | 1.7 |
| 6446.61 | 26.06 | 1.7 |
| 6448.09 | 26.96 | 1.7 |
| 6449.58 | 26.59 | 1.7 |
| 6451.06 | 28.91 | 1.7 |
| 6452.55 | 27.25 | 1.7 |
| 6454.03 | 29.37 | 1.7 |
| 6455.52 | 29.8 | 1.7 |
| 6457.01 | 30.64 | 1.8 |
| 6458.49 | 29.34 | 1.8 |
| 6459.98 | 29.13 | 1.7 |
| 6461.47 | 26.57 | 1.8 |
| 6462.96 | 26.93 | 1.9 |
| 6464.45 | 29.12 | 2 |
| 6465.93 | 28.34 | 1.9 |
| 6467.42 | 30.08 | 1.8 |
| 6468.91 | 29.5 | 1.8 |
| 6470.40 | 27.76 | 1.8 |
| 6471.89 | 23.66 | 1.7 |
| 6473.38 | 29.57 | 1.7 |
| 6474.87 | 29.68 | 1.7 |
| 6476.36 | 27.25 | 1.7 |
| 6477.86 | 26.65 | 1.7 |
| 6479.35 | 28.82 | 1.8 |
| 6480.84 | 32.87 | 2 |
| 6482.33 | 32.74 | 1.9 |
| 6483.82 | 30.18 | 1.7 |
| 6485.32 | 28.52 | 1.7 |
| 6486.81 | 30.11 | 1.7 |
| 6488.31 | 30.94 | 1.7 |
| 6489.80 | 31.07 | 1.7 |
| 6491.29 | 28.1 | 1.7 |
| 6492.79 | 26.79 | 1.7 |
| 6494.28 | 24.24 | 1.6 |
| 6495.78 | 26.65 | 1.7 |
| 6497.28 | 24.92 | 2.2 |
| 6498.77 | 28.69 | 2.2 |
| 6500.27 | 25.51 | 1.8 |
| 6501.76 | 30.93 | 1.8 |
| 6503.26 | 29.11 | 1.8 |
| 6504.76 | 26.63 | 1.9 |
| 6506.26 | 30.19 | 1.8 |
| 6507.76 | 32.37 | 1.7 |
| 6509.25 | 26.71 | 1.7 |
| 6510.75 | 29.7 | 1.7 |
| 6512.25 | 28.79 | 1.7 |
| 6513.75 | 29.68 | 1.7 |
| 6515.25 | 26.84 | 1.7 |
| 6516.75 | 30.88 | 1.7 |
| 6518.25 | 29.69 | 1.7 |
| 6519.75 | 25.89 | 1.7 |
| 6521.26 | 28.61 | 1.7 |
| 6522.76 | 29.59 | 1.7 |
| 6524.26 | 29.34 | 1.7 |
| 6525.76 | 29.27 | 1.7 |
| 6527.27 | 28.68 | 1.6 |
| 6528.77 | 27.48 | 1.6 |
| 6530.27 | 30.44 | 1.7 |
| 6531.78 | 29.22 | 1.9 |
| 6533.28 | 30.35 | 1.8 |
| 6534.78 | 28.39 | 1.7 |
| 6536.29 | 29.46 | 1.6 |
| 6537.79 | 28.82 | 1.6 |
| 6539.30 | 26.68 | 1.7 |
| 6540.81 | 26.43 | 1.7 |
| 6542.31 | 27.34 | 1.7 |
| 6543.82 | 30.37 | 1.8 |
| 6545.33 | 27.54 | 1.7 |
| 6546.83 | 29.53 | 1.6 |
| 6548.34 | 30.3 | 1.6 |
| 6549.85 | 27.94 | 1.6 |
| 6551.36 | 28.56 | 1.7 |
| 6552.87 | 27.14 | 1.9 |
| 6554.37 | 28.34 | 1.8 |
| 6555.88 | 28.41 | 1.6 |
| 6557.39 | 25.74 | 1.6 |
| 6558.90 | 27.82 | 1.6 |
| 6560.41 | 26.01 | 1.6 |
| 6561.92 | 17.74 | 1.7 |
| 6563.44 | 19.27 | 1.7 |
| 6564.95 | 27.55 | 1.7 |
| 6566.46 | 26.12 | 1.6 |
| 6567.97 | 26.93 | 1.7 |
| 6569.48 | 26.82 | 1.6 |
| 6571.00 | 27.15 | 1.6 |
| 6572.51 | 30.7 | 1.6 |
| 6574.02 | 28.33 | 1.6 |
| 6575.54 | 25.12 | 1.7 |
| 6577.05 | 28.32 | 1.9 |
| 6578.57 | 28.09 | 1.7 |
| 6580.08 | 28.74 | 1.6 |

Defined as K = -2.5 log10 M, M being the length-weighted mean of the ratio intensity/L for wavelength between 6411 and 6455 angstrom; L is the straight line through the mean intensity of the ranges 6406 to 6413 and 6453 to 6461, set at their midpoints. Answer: 0.029 mag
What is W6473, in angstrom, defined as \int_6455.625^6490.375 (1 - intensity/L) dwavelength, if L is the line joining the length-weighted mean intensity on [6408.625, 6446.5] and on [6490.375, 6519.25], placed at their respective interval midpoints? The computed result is -0.8 angstrom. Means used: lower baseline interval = 28.7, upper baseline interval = 28.2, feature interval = 29.1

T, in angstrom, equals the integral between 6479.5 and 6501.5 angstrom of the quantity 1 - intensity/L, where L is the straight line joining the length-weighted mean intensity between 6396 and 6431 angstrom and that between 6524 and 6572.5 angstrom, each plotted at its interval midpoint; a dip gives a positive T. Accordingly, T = -0.4 angstrom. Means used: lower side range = 28.9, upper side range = 27.6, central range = 28.7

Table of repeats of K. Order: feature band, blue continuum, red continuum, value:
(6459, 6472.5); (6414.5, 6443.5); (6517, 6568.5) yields 0.01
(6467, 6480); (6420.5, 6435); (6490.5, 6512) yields 0.01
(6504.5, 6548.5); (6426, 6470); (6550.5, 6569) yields -0.09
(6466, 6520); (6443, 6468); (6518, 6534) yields 0.00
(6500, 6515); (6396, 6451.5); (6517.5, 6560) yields -0.02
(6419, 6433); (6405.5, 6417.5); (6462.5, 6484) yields 0.02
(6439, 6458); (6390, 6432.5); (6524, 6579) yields 0.01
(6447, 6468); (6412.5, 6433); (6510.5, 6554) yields 0.02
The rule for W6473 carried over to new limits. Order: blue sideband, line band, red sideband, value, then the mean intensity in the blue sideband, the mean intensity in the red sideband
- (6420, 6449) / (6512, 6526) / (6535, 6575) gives -0.65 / 28.5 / 27.2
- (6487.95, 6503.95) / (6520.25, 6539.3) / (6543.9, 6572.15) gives -1.22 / 27.8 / 26.8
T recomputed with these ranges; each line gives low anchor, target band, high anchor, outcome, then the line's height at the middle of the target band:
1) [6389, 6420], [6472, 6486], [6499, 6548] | -0.28 angstrom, 28.7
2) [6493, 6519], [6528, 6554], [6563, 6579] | -0.99 angstrom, 27.5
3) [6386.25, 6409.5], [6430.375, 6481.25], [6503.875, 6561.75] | 0.38 angstrom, 28.6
